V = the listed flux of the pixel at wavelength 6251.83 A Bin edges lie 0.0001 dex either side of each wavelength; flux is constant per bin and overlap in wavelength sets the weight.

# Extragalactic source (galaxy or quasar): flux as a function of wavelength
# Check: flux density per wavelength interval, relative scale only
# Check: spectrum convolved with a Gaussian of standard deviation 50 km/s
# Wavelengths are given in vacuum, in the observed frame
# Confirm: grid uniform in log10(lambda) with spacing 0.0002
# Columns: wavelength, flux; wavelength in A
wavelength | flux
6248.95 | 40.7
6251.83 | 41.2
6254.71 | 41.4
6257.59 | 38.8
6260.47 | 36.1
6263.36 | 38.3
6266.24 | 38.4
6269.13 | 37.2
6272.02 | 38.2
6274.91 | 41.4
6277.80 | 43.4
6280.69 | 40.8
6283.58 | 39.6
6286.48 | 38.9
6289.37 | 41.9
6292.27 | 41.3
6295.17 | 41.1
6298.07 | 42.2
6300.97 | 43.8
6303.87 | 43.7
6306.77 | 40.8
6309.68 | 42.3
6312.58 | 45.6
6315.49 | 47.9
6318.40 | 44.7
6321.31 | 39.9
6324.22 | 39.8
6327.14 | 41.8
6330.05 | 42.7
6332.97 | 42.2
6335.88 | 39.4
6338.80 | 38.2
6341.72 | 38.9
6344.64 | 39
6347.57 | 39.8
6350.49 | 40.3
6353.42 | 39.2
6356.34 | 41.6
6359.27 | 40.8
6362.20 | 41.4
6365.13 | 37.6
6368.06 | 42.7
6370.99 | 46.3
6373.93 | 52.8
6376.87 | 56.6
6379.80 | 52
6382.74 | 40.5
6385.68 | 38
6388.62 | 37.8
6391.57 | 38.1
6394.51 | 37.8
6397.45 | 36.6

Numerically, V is 41.2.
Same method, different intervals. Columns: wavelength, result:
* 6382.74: 40.5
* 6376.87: 56.6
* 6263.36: 38.3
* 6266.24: 38.4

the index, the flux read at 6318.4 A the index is 44.7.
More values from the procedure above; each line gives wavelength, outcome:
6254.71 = 41.4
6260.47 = 36.1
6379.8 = 52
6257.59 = 38.8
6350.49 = 40.3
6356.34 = 41.6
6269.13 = 37.2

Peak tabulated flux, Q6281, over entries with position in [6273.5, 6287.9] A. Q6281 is 43.4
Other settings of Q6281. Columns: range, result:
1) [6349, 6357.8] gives 41.6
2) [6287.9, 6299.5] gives 42.2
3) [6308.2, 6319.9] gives 47.9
